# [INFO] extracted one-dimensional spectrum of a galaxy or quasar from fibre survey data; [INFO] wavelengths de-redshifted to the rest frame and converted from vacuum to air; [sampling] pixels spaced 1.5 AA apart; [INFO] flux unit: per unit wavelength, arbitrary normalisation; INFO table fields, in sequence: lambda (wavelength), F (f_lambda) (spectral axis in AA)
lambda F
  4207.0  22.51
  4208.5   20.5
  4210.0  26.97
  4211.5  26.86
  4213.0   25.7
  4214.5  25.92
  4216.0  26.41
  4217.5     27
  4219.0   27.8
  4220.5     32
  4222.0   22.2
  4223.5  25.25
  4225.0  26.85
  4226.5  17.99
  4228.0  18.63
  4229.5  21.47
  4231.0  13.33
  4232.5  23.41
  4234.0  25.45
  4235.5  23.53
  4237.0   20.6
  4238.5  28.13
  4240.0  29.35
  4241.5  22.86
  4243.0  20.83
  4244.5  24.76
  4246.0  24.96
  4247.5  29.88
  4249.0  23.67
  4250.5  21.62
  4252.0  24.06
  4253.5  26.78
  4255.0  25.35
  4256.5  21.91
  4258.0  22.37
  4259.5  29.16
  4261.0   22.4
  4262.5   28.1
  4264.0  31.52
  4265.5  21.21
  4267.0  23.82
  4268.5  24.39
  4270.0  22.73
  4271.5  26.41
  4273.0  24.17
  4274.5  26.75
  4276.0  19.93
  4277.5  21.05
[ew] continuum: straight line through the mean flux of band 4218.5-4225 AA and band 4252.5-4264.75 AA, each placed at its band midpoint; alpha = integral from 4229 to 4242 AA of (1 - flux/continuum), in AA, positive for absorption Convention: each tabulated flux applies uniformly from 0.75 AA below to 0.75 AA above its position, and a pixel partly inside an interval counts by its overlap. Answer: 1.61 AA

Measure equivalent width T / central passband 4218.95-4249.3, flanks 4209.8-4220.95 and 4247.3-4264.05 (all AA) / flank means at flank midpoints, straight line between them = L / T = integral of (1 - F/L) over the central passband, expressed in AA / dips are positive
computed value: 2.8 AA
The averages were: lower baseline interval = 27.2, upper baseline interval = 25.2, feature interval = 23.9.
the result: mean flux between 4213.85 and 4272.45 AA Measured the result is 24.5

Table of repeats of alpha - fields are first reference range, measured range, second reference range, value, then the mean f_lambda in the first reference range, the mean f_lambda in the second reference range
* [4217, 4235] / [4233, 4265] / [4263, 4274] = -1.0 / 23.4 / 25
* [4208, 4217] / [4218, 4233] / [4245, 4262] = 1.4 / 25.6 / 24.8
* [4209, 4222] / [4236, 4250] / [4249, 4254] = -0.2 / 26.9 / 23.9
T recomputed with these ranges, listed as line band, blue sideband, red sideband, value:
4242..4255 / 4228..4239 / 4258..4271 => -0.6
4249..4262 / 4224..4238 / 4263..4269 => 0.0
